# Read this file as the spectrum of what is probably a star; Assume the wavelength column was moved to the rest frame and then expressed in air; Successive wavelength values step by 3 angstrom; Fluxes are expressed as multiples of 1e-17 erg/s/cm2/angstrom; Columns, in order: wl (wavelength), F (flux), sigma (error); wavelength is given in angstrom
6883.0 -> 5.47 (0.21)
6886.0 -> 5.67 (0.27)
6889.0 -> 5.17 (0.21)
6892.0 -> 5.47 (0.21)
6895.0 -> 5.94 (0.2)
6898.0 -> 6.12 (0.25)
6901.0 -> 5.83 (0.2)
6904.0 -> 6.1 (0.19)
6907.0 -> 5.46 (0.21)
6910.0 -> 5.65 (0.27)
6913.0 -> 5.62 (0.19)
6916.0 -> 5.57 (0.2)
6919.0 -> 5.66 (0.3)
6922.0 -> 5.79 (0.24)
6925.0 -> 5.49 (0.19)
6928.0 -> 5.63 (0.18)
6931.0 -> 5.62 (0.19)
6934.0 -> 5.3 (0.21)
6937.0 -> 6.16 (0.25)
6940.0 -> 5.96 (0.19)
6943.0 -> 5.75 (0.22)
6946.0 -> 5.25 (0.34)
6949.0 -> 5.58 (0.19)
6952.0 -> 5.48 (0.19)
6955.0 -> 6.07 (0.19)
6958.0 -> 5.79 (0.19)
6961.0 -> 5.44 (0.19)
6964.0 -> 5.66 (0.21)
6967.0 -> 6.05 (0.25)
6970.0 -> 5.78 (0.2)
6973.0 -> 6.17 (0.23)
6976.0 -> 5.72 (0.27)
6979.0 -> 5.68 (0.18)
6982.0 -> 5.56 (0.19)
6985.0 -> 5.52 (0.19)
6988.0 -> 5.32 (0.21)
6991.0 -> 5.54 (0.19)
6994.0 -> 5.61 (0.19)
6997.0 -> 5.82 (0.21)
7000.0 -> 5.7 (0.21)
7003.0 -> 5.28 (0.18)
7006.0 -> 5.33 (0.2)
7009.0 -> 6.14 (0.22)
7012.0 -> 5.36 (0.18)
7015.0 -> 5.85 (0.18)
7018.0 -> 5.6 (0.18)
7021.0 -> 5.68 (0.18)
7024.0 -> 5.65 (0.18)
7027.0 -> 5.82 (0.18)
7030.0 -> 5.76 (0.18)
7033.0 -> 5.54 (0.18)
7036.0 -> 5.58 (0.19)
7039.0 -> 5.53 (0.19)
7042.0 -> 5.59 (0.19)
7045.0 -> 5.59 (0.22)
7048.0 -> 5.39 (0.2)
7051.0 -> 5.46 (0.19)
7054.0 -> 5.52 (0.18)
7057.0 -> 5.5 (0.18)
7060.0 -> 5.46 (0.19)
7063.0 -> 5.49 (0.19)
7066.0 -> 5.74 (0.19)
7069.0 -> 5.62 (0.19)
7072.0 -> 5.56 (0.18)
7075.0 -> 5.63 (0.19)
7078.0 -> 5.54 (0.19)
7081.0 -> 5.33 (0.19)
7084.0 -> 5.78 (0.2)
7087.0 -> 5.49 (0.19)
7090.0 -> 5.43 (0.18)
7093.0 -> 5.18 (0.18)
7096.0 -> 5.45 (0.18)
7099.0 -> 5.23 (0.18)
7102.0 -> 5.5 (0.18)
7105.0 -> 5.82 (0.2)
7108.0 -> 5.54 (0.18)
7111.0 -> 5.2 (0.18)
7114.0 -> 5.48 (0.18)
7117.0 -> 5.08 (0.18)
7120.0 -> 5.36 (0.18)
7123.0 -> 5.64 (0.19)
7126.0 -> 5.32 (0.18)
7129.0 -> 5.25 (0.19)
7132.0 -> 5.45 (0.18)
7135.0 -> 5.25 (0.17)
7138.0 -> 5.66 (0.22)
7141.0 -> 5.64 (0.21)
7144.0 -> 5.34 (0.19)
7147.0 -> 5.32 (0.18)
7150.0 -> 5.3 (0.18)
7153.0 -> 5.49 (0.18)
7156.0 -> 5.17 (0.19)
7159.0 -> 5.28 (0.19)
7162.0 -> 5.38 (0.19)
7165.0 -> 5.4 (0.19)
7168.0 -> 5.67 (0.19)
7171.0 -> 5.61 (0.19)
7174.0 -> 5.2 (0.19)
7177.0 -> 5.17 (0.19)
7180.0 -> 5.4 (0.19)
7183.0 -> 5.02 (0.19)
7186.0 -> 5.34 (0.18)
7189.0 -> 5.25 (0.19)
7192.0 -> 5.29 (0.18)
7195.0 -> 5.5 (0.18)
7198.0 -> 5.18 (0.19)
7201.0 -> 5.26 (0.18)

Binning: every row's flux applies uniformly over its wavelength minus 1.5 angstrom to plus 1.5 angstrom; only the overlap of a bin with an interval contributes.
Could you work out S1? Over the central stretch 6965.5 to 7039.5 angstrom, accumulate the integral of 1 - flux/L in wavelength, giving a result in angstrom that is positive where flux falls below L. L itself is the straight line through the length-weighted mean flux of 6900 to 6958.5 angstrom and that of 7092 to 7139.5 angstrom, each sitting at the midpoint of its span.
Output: -1.2 angstrom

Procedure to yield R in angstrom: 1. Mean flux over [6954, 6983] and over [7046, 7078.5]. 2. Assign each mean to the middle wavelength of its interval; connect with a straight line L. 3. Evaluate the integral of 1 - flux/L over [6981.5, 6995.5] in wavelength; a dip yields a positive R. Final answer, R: 0.6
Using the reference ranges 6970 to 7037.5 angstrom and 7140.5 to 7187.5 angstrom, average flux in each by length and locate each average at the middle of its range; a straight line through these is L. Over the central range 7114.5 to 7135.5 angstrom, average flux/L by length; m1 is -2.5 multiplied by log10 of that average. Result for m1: 0.02 mag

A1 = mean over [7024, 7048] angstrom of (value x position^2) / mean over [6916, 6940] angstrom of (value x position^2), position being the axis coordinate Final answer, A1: 1.02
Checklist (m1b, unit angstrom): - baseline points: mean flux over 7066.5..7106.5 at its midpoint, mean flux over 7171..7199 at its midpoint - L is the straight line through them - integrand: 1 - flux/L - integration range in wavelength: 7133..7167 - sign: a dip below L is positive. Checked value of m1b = -0.2 angstrom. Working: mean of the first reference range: 5.51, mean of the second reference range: 5.28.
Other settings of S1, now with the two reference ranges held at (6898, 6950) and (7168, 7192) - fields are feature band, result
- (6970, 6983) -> -0.4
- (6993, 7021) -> -0.4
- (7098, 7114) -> -0.1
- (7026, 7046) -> -0.4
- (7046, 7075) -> -0.3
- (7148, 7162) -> 0.1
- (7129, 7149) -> -0.2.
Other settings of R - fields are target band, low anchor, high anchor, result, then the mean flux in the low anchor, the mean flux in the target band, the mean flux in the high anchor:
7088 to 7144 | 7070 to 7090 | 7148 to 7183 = 0.5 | 5.55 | 5.41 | 5.35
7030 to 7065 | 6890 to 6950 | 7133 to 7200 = 0.0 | 5.69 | 5.53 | 5.36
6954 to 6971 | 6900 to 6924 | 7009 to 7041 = -0.3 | 5.7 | 5.79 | 5.66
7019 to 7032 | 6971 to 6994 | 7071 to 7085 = -0.3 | 5.65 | 5.72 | 5.56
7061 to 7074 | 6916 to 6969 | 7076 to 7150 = -0.2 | 5.68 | 5.6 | 5.43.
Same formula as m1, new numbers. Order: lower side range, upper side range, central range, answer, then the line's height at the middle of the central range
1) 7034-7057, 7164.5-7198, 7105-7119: 0.01 mag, 5.43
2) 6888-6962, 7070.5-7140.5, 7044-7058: 0.01 mag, 5.52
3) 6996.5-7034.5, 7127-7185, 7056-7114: 0.00 mag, 5.51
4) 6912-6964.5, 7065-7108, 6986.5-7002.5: 0.01 mag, 5.6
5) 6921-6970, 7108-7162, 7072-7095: -0.01 mag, 5.46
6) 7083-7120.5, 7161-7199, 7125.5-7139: 0.00 mag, 5.39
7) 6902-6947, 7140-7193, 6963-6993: -0.02 mag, 5.6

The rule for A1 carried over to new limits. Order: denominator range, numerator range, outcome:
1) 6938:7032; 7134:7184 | 0.99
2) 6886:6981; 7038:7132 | 1.00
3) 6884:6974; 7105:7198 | 1.00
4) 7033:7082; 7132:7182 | 1.00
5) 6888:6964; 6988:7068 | 1.01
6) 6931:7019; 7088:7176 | 1.00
